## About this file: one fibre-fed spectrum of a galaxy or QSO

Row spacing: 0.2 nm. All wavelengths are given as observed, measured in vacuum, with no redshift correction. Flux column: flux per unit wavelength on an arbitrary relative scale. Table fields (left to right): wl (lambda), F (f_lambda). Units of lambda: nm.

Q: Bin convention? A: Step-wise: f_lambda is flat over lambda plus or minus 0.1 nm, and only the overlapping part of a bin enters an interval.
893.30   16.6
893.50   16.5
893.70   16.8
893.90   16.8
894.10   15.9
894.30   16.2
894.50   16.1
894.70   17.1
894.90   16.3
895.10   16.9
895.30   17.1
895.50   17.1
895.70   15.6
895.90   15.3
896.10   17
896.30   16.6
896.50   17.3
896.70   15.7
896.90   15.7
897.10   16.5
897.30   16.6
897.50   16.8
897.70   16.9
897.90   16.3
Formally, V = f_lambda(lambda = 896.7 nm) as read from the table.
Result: 15.7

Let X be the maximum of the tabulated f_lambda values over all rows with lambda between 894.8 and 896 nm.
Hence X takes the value 17.1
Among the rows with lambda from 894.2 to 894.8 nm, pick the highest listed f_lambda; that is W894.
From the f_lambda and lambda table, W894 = 17.1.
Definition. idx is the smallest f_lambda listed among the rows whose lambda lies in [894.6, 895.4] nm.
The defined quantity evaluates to 16.3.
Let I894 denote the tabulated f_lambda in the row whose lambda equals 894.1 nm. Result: 15.9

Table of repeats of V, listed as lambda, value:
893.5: 16.5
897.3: 16.6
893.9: 16.8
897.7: 16.9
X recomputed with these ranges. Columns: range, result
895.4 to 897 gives 17.3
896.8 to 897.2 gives 16.5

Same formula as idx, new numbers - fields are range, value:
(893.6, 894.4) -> 15.9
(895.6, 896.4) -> 15.3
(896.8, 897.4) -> 15.7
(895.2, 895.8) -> 15.6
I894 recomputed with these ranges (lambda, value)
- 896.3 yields 16.6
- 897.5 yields 16.8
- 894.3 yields 16.2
